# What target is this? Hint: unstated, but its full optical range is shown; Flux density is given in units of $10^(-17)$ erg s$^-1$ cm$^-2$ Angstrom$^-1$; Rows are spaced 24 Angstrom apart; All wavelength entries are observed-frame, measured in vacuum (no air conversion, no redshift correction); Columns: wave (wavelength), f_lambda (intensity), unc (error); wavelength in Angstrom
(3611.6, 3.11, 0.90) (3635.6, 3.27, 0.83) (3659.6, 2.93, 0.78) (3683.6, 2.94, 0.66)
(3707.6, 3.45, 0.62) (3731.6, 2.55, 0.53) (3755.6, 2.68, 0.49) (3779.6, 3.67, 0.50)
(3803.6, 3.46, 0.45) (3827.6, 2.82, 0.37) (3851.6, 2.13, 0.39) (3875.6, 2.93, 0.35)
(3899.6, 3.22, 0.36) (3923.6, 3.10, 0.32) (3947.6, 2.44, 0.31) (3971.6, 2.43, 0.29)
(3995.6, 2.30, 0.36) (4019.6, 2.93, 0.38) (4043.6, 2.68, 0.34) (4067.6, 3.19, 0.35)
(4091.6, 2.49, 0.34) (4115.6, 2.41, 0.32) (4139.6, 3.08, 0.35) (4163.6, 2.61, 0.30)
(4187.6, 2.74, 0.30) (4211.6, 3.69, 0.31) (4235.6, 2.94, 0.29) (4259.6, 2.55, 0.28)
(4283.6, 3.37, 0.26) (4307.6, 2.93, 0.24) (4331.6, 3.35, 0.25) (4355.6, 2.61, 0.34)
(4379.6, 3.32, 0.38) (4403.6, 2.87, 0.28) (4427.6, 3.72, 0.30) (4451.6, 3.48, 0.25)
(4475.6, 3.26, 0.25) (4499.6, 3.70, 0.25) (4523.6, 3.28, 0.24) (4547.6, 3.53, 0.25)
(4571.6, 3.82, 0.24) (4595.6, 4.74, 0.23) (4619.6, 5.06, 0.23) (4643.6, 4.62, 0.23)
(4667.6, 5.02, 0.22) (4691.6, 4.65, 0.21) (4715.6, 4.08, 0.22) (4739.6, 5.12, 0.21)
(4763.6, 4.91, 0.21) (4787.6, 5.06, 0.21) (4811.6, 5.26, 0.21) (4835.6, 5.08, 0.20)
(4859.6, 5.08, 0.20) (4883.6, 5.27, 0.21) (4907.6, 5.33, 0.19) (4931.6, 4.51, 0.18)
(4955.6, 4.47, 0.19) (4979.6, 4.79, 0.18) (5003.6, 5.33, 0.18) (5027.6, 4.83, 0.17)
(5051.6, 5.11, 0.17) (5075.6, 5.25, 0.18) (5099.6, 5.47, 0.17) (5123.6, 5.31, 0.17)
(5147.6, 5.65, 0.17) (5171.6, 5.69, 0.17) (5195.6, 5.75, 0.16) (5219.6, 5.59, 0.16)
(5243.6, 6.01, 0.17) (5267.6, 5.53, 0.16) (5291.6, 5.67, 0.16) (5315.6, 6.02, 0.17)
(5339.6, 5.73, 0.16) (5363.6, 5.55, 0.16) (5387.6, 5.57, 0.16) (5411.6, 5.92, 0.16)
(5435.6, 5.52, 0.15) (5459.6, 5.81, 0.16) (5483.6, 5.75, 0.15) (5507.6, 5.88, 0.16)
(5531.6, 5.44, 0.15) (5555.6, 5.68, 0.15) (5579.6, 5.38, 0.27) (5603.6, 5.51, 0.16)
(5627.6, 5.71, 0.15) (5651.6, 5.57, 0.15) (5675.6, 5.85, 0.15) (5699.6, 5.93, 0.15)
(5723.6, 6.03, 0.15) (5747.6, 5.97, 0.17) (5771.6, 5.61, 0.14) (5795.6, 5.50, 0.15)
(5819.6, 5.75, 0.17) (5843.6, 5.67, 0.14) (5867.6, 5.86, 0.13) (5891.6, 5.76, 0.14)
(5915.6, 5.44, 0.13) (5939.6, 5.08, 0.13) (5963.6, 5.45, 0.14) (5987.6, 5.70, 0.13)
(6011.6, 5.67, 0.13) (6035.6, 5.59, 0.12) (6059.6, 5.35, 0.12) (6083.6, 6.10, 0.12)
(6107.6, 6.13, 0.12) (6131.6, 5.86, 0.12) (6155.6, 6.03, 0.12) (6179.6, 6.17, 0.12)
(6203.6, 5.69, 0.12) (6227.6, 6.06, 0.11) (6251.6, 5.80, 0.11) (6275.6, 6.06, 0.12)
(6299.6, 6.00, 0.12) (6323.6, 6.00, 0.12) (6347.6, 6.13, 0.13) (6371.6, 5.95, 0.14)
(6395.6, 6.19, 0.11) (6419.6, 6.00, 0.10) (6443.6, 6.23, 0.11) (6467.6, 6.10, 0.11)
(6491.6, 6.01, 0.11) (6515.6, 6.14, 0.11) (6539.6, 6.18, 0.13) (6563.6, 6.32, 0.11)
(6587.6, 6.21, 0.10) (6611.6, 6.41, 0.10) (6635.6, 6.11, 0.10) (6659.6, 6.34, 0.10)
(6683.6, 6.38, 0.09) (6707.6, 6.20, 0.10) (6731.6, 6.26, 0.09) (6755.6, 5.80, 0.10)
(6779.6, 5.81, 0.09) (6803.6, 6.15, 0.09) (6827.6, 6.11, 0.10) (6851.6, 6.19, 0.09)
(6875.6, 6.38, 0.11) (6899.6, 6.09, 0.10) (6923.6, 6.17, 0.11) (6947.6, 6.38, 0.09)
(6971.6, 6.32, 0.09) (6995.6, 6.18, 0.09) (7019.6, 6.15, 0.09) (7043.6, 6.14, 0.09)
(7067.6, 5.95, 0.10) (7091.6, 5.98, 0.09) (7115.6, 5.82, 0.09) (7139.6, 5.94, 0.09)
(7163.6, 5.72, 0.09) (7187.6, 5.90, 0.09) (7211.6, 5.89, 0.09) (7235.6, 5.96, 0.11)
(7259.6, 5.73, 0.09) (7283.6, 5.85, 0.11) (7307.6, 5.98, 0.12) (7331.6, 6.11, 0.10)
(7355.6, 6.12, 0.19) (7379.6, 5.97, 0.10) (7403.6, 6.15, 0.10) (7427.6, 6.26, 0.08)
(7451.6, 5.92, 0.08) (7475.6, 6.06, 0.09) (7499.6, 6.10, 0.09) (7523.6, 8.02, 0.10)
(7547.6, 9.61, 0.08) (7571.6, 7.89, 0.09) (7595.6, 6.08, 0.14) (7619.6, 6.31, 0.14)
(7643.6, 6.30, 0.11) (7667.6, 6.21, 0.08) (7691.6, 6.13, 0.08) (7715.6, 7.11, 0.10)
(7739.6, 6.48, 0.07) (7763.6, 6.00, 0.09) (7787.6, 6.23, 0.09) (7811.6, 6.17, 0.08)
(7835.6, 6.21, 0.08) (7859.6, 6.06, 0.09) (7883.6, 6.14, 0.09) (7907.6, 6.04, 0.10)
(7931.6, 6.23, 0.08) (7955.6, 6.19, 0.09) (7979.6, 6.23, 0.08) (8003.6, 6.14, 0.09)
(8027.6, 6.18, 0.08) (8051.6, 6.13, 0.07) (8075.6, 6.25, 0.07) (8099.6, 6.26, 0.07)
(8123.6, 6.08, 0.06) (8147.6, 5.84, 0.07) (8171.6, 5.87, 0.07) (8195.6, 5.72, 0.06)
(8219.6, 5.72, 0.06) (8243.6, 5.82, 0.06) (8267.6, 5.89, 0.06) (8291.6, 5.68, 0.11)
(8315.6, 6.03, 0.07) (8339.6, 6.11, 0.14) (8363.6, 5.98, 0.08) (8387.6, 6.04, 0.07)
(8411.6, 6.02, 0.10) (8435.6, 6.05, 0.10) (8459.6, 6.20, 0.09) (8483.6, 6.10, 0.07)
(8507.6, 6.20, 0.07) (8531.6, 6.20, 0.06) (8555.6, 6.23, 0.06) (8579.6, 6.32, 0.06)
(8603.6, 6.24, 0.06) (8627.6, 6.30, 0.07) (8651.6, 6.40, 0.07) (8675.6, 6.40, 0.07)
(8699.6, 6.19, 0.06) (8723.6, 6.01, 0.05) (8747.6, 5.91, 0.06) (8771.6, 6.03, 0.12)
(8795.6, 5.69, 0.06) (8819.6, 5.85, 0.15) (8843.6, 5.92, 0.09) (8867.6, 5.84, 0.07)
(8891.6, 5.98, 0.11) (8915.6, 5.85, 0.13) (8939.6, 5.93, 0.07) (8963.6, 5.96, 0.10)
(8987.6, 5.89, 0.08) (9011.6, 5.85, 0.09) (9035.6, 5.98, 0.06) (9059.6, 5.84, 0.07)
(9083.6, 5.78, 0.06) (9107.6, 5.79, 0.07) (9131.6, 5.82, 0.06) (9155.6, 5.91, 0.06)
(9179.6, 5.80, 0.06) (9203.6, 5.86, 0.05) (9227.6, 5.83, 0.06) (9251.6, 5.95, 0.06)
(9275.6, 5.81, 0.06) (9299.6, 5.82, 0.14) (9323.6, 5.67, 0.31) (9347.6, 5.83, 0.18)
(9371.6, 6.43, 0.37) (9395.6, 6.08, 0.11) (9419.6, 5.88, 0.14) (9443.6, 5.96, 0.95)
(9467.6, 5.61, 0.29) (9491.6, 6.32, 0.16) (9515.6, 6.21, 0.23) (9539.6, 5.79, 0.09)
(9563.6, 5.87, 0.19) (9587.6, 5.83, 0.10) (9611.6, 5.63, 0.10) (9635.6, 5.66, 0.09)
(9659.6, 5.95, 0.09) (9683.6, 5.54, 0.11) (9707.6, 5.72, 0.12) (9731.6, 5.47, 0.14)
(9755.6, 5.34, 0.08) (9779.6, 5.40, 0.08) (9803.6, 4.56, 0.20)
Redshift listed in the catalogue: 0.148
